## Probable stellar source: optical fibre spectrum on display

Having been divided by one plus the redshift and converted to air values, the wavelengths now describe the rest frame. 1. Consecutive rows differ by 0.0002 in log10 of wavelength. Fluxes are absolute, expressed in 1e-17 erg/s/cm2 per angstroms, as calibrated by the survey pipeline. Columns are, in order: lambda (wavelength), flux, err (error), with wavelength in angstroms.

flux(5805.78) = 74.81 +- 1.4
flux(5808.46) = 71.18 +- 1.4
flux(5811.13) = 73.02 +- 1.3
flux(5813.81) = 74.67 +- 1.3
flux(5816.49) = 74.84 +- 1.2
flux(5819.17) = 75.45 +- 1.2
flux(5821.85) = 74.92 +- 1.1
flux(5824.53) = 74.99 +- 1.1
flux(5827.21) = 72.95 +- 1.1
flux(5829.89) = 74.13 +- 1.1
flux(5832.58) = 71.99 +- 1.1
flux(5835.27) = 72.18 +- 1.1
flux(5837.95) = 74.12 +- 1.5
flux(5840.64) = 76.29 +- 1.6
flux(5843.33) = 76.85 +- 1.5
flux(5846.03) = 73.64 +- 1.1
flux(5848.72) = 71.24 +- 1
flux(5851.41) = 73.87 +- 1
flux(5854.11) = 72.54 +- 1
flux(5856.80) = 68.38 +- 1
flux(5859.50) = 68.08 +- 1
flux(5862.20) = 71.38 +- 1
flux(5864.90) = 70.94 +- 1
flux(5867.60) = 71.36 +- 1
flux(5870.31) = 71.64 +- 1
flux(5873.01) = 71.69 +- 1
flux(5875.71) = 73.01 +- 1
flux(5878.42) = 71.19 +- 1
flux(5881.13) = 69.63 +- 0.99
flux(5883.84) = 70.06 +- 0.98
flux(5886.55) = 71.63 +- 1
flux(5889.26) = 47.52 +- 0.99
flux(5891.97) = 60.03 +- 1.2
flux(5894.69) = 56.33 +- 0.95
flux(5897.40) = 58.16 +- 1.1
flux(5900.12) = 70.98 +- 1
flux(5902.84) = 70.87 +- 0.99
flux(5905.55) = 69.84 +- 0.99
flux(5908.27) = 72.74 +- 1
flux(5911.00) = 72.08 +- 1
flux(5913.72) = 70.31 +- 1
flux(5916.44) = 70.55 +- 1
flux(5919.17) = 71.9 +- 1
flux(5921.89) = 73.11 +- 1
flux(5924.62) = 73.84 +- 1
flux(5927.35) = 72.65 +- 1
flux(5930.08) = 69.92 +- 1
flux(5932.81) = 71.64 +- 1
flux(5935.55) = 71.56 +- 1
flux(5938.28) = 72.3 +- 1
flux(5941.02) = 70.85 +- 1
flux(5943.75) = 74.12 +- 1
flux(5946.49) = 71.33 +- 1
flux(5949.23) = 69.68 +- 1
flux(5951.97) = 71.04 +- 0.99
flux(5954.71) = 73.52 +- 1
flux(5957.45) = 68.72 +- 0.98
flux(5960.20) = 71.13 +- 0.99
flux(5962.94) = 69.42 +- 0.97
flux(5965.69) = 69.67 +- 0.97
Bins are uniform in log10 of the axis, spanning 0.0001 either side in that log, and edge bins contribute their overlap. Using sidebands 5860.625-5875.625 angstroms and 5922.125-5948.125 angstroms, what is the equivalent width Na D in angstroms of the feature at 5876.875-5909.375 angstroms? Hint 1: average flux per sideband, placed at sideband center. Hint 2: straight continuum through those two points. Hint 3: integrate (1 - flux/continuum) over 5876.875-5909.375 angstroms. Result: 2.70 angstroms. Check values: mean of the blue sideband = 71.5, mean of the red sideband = 72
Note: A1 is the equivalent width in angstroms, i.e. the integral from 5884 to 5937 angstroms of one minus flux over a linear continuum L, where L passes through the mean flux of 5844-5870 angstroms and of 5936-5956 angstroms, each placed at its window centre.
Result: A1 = 2.5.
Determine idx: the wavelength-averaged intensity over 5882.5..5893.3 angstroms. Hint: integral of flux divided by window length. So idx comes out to 62.3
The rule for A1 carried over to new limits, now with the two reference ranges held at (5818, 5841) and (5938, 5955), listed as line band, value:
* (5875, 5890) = 1.08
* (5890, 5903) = 1.94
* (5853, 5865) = 0.54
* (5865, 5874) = 0.22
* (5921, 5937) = -0.01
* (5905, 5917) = 0.20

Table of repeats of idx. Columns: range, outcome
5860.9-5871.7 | 71.3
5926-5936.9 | 71.4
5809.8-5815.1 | 73.8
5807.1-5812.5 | 72.1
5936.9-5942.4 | 71.7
